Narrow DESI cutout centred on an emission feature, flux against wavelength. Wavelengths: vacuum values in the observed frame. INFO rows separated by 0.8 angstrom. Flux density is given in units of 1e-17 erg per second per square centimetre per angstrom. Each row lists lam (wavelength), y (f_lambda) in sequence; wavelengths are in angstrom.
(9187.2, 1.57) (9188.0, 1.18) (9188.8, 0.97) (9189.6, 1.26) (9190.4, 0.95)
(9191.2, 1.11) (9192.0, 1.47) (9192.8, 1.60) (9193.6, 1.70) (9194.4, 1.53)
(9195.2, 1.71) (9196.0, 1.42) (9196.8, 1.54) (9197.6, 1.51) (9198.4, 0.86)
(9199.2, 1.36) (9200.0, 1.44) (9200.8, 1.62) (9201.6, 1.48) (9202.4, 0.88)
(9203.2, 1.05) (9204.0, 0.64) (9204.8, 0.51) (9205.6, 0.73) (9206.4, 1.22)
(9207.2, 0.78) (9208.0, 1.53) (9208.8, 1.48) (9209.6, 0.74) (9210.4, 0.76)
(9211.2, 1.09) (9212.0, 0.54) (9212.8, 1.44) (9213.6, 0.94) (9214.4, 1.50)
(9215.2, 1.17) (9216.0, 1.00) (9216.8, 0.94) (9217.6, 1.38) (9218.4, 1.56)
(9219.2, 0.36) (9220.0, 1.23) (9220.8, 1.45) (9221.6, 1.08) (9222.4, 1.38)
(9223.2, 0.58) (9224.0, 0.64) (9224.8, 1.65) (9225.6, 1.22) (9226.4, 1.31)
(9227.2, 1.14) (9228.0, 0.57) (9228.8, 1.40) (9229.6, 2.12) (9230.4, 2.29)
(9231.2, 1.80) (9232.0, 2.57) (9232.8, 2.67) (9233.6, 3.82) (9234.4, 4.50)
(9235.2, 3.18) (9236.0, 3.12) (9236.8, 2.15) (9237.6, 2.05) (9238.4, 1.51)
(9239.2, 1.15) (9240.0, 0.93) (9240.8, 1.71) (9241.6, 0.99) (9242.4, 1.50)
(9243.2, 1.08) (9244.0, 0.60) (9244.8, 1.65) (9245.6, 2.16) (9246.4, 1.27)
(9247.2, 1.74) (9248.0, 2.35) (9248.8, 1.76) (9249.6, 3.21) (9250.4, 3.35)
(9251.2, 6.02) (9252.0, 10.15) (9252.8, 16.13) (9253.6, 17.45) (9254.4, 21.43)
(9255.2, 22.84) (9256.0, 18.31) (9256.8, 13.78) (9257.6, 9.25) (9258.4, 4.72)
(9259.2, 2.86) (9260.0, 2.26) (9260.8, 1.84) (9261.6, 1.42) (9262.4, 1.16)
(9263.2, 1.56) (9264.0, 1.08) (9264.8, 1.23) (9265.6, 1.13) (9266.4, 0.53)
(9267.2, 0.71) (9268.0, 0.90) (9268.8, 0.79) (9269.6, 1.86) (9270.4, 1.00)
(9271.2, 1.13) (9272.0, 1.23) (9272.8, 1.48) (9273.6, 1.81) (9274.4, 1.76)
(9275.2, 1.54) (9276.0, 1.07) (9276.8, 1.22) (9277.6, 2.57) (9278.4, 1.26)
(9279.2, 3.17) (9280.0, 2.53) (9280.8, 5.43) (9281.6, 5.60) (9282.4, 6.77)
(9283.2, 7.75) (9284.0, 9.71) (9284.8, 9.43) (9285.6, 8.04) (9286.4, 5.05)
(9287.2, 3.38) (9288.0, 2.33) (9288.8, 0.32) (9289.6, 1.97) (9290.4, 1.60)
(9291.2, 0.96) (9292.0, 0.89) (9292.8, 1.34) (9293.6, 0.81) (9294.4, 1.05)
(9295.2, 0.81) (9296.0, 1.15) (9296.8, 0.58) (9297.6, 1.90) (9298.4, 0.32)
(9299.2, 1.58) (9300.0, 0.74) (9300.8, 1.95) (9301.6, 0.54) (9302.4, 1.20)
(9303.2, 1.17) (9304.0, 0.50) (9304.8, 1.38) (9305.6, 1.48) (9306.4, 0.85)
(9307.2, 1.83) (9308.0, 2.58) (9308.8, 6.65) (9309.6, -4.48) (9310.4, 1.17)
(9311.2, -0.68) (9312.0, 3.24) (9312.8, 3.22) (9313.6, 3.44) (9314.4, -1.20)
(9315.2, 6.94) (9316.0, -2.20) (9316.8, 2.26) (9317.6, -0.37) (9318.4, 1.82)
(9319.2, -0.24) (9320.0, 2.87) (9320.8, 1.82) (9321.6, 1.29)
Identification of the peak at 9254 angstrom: H-alpha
